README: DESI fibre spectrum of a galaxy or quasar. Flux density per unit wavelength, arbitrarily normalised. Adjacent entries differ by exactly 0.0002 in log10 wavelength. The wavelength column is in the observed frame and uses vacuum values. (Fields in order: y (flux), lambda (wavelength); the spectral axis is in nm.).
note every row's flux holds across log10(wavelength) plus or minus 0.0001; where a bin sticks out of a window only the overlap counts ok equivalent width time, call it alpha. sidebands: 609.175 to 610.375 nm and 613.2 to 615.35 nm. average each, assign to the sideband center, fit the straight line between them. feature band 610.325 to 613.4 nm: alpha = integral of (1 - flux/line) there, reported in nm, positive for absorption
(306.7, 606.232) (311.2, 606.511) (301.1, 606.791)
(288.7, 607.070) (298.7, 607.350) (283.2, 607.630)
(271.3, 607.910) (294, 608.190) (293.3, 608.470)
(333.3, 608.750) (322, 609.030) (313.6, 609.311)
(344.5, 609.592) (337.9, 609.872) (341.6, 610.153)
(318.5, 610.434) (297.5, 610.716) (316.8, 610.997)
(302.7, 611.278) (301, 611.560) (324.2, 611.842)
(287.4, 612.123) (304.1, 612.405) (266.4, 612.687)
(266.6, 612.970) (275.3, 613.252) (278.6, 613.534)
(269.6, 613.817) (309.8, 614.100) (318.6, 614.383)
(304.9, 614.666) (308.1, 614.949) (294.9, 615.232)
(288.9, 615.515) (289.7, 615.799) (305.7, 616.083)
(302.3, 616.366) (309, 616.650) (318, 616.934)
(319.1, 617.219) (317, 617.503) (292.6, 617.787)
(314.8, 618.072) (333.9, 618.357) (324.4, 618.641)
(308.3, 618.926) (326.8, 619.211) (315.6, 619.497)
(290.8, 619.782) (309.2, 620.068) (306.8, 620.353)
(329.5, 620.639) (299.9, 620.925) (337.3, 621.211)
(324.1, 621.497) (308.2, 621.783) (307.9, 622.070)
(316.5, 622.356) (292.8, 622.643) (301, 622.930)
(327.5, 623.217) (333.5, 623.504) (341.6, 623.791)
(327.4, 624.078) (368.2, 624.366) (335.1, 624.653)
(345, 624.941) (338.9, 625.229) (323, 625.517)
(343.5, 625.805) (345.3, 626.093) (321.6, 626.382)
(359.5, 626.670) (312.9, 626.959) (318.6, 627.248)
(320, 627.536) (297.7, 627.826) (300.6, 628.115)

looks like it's 0.20 nm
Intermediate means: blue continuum 334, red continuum 296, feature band 296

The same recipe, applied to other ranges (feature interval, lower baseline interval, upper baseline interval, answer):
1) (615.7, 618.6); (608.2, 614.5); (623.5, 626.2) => 0.085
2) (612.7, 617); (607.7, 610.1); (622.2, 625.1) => 0.340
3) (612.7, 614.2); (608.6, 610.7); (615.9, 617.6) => 0.193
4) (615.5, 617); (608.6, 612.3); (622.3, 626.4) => 0.098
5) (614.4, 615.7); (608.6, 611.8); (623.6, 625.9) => 0.105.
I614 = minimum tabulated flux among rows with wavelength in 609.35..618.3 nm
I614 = 266.4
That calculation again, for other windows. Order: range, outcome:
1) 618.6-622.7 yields 290.8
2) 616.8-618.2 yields 292.6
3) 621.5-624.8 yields 292.8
